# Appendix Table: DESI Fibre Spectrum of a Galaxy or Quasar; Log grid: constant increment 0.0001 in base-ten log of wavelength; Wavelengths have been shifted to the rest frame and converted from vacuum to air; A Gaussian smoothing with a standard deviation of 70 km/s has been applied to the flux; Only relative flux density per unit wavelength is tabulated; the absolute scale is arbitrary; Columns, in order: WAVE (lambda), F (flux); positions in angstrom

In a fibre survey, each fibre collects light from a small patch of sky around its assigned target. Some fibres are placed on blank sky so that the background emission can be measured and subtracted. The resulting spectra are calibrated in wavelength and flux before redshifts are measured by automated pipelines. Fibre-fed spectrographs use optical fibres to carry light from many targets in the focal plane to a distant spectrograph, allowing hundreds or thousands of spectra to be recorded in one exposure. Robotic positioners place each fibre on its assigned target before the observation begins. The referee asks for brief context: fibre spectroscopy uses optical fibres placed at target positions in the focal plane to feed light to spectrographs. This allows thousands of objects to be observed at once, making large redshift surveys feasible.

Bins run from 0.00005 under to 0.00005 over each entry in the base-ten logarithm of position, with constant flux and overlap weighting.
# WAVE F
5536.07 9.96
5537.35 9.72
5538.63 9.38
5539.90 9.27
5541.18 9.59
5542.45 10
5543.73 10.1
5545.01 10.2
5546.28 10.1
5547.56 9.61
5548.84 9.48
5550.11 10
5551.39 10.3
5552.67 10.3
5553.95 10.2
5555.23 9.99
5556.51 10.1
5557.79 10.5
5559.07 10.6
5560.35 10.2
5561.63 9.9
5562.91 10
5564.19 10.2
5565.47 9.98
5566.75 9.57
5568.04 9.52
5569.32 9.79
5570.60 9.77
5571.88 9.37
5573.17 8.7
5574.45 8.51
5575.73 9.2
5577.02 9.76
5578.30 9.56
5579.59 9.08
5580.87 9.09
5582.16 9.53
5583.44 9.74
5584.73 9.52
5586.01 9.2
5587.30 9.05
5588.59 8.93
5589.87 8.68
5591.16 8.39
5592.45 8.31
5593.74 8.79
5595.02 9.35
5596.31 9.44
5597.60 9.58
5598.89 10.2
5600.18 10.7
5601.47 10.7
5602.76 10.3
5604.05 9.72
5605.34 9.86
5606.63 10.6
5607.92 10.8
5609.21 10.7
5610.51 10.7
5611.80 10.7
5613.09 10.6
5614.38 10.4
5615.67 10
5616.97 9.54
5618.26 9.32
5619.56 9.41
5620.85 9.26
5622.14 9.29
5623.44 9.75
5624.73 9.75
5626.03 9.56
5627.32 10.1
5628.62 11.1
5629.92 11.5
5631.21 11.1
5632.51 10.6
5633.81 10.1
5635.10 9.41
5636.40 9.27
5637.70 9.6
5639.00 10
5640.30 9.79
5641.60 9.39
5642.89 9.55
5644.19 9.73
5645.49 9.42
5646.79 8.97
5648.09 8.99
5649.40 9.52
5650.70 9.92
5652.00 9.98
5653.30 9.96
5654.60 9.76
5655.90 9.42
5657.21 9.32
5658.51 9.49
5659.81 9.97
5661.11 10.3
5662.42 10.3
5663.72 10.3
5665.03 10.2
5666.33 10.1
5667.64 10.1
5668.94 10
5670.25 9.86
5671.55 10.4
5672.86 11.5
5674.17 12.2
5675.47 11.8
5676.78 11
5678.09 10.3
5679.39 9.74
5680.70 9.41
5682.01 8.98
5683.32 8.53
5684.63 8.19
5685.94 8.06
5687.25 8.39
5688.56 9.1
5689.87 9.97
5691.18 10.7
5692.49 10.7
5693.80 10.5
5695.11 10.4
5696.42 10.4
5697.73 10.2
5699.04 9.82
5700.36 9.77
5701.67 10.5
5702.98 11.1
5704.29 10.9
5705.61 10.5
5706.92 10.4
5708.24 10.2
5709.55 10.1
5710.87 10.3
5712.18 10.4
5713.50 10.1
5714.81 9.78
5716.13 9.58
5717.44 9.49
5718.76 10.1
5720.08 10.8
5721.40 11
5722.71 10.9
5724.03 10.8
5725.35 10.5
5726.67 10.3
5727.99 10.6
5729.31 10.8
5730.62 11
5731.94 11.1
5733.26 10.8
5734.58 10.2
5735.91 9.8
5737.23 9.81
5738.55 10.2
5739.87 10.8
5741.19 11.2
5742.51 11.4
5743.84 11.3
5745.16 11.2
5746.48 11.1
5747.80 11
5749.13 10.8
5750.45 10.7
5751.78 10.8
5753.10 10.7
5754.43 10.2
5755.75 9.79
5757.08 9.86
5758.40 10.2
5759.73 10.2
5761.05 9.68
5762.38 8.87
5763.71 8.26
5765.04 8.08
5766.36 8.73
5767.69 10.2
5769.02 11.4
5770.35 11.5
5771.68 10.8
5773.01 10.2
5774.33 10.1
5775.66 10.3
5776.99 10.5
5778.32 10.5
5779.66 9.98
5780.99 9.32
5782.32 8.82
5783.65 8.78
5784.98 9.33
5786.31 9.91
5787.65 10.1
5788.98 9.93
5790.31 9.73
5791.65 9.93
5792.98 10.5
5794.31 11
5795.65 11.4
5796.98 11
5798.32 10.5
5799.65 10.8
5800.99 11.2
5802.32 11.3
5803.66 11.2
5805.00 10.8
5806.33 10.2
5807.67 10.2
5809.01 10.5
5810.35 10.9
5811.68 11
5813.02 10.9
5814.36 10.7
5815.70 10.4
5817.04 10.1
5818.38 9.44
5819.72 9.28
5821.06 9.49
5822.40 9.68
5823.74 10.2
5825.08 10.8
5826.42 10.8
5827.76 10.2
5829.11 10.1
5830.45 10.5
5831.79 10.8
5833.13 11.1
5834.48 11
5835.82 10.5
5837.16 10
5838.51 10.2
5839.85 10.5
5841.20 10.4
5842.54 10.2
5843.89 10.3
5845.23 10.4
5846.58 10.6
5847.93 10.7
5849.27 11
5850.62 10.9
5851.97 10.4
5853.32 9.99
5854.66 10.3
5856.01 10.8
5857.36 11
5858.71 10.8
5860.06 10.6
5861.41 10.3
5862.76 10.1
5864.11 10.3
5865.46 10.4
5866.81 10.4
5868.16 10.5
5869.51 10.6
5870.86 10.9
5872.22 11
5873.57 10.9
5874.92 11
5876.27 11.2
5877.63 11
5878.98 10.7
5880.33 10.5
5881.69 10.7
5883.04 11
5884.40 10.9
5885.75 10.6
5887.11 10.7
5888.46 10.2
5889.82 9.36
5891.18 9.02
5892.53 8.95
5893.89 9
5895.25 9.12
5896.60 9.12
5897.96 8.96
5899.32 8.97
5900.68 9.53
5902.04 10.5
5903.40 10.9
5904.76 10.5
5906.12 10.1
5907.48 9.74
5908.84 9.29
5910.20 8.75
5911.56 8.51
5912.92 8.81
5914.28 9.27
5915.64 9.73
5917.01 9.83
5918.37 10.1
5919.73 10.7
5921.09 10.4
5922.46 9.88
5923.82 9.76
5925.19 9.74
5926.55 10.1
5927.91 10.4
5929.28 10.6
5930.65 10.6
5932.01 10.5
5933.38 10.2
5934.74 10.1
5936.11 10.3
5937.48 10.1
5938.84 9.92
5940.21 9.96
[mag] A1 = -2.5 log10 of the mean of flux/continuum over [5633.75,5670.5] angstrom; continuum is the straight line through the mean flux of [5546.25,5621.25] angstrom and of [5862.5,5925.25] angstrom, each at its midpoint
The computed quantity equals 0.01 mag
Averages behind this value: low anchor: 9.75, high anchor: 10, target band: 9.74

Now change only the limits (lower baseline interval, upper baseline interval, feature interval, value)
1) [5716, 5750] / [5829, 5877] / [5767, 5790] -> 0.06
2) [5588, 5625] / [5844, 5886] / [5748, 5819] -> 0.02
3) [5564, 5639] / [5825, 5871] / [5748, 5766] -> 0.04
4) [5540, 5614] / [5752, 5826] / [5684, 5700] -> 0.03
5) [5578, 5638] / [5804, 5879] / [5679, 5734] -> 0.00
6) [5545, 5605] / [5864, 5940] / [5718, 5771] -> -0.06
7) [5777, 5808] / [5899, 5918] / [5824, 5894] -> -0.06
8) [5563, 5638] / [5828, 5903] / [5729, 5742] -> -0.06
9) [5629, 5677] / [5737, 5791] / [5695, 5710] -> -0.03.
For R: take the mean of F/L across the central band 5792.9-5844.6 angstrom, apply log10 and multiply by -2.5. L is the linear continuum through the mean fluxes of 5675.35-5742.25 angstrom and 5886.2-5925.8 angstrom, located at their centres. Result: -0.07 mag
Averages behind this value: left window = 10.2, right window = 9.64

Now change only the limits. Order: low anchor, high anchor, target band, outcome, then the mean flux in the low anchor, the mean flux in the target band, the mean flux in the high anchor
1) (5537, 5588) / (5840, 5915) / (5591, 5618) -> -0.023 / 9.71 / 9.99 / 10.2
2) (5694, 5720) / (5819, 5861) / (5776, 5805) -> 0.008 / 10.2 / 10.3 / 10.4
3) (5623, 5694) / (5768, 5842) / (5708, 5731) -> -0.028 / 9.92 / 10.4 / 10.4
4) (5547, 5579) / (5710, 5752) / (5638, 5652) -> 0.070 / 9.8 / 9.55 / 10.6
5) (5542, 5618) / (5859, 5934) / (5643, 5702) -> -0.003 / 9.79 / 9.91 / 10.1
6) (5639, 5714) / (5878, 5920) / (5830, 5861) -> -0.076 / 9.98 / 10.6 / 9.81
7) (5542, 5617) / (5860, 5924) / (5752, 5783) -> 0.002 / 9.79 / 9.93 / 10.1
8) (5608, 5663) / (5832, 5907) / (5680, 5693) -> 0.093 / 9.9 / 9.18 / 10.4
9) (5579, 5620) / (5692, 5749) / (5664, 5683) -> -0.017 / 9.72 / 10.4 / 10.5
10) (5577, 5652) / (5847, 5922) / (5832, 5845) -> -0.040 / 9.76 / 10.5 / 10.2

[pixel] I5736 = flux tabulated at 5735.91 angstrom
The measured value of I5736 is 9.8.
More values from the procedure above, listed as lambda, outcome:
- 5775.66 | 10.3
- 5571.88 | 9.37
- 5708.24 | 10.2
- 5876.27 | 11.2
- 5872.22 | 11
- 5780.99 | 9.32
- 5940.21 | 9.96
